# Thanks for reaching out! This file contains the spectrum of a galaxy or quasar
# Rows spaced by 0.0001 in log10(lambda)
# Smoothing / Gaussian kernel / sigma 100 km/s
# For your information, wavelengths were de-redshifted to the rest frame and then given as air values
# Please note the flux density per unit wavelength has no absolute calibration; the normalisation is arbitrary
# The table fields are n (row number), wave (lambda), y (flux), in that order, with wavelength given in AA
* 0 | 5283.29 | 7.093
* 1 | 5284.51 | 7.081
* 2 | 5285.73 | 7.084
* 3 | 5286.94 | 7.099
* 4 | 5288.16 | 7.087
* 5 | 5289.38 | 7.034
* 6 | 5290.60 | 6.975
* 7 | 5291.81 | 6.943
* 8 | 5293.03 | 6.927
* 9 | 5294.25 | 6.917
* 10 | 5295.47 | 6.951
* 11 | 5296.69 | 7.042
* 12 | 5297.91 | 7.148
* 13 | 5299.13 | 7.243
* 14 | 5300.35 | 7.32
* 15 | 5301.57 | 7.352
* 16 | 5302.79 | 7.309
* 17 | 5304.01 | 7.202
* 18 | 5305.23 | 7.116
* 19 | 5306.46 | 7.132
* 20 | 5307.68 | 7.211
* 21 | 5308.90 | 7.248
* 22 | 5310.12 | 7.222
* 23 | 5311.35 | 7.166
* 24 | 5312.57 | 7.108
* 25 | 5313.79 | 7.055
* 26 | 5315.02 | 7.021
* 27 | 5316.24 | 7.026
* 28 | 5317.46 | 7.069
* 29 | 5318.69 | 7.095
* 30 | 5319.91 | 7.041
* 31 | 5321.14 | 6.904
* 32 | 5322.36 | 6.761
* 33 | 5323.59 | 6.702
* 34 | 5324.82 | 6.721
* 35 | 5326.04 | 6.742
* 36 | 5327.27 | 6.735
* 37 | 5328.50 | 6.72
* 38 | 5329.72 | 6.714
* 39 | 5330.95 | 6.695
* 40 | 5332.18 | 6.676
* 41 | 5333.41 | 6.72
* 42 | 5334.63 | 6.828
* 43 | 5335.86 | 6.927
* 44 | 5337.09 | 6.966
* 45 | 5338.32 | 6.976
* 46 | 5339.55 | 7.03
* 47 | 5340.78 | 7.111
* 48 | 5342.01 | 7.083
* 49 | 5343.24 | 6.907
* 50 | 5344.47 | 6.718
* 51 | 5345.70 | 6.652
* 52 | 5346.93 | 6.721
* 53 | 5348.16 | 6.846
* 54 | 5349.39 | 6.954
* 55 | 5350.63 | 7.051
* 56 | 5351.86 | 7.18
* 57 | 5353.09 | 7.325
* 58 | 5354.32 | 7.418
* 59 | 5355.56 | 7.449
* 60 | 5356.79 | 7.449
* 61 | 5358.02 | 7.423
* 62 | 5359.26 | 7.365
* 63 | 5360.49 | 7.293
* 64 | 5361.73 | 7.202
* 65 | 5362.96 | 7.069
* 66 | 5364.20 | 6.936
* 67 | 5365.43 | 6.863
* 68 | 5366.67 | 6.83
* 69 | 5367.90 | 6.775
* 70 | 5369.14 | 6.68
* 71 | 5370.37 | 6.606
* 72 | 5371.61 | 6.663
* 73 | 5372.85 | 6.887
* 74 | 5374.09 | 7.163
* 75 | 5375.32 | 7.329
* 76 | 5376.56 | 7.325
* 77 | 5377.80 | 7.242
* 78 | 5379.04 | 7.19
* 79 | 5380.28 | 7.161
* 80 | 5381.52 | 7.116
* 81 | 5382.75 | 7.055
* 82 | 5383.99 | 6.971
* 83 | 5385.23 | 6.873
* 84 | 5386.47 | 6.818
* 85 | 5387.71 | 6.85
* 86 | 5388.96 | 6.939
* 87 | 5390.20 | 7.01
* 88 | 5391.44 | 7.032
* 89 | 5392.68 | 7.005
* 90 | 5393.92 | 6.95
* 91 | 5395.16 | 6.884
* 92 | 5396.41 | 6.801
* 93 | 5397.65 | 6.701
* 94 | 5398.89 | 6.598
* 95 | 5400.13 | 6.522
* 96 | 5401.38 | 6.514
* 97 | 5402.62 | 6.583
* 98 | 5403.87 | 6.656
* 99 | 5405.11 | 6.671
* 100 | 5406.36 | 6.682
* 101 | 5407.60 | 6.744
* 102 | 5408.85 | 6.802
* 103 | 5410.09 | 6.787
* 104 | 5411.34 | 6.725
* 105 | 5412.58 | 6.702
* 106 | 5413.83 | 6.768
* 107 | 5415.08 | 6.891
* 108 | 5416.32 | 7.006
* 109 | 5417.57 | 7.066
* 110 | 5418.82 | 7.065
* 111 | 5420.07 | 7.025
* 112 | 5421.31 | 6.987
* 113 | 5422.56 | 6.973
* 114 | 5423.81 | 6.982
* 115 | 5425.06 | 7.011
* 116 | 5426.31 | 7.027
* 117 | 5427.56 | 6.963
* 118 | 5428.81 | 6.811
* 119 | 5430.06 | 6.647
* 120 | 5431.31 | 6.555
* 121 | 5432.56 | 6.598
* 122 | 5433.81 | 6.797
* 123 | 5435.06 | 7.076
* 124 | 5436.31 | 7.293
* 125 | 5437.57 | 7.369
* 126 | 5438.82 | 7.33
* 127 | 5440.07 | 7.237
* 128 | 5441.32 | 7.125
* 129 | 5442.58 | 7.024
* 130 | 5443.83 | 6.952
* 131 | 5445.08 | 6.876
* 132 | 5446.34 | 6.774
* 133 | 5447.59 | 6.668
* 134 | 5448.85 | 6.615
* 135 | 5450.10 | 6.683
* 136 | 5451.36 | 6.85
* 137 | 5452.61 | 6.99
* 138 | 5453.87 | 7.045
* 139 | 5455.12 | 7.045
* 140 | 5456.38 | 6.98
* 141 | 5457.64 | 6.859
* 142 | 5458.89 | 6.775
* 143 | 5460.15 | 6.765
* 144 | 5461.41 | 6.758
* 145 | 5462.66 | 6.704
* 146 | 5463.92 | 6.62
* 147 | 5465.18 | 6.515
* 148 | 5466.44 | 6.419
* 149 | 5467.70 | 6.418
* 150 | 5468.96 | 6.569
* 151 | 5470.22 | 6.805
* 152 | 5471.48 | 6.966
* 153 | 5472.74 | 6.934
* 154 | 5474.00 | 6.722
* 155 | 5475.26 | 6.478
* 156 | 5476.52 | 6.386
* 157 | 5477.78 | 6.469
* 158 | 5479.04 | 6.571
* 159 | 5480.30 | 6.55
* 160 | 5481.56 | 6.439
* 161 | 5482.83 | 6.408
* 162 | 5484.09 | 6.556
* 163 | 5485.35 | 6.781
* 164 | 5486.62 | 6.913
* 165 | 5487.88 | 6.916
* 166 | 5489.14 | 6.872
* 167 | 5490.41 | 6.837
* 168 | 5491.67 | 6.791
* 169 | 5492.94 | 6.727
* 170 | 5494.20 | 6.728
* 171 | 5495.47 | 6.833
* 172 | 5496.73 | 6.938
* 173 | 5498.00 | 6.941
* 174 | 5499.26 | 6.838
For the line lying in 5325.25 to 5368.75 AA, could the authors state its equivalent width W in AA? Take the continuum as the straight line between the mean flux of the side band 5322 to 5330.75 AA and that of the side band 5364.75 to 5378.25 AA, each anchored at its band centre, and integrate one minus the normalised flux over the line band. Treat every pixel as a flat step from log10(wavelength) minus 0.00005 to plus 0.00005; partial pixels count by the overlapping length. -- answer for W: -1.0 AA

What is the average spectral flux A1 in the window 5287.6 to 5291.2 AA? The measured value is 7.02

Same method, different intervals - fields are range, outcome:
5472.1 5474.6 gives 6.83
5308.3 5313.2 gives 7.19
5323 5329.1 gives 6.72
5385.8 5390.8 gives 6.89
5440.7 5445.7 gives 6.99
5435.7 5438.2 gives 7.31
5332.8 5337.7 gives 6.87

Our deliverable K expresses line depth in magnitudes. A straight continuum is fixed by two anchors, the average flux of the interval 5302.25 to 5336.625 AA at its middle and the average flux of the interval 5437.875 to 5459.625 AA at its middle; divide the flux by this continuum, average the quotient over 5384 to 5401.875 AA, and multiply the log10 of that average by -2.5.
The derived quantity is 0.02 mag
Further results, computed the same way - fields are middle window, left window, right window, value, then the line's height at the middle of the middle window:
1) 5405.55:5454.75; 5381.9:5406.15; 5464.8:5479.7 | -0.03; 6.72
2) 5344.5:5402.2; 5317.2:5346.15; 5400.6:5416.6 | -0.03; 6.78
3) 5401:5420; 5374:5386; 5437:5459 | 0.04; 7.06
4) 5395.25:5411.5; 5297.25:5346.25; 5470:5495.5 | 0.03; 6.84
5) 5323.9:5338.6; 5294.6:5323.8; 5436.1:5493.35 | 0.04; 7.06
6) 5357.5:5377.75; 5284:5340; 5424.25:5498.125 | -0.02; 6.93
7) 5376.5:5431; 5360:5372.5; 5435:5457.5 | 0.01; 6.93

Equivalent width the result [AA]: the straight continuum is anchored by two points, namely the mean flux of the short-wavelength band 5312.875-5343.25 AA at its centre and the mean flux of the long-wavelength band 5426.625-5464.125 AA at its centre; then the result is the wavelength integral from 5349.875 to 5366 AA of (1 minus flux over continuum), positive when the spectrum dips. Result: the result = -0.8 AA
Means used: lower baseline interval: 6.89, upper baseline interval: 6.9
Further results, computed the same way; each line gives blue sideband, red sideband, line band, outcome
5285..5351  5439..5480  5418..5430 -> -0.3 AA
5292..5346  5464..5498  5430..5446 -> -0.6 AA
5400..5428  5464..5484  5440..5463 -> -0.7 AA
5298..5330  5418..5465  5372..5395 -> -0.2 AA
